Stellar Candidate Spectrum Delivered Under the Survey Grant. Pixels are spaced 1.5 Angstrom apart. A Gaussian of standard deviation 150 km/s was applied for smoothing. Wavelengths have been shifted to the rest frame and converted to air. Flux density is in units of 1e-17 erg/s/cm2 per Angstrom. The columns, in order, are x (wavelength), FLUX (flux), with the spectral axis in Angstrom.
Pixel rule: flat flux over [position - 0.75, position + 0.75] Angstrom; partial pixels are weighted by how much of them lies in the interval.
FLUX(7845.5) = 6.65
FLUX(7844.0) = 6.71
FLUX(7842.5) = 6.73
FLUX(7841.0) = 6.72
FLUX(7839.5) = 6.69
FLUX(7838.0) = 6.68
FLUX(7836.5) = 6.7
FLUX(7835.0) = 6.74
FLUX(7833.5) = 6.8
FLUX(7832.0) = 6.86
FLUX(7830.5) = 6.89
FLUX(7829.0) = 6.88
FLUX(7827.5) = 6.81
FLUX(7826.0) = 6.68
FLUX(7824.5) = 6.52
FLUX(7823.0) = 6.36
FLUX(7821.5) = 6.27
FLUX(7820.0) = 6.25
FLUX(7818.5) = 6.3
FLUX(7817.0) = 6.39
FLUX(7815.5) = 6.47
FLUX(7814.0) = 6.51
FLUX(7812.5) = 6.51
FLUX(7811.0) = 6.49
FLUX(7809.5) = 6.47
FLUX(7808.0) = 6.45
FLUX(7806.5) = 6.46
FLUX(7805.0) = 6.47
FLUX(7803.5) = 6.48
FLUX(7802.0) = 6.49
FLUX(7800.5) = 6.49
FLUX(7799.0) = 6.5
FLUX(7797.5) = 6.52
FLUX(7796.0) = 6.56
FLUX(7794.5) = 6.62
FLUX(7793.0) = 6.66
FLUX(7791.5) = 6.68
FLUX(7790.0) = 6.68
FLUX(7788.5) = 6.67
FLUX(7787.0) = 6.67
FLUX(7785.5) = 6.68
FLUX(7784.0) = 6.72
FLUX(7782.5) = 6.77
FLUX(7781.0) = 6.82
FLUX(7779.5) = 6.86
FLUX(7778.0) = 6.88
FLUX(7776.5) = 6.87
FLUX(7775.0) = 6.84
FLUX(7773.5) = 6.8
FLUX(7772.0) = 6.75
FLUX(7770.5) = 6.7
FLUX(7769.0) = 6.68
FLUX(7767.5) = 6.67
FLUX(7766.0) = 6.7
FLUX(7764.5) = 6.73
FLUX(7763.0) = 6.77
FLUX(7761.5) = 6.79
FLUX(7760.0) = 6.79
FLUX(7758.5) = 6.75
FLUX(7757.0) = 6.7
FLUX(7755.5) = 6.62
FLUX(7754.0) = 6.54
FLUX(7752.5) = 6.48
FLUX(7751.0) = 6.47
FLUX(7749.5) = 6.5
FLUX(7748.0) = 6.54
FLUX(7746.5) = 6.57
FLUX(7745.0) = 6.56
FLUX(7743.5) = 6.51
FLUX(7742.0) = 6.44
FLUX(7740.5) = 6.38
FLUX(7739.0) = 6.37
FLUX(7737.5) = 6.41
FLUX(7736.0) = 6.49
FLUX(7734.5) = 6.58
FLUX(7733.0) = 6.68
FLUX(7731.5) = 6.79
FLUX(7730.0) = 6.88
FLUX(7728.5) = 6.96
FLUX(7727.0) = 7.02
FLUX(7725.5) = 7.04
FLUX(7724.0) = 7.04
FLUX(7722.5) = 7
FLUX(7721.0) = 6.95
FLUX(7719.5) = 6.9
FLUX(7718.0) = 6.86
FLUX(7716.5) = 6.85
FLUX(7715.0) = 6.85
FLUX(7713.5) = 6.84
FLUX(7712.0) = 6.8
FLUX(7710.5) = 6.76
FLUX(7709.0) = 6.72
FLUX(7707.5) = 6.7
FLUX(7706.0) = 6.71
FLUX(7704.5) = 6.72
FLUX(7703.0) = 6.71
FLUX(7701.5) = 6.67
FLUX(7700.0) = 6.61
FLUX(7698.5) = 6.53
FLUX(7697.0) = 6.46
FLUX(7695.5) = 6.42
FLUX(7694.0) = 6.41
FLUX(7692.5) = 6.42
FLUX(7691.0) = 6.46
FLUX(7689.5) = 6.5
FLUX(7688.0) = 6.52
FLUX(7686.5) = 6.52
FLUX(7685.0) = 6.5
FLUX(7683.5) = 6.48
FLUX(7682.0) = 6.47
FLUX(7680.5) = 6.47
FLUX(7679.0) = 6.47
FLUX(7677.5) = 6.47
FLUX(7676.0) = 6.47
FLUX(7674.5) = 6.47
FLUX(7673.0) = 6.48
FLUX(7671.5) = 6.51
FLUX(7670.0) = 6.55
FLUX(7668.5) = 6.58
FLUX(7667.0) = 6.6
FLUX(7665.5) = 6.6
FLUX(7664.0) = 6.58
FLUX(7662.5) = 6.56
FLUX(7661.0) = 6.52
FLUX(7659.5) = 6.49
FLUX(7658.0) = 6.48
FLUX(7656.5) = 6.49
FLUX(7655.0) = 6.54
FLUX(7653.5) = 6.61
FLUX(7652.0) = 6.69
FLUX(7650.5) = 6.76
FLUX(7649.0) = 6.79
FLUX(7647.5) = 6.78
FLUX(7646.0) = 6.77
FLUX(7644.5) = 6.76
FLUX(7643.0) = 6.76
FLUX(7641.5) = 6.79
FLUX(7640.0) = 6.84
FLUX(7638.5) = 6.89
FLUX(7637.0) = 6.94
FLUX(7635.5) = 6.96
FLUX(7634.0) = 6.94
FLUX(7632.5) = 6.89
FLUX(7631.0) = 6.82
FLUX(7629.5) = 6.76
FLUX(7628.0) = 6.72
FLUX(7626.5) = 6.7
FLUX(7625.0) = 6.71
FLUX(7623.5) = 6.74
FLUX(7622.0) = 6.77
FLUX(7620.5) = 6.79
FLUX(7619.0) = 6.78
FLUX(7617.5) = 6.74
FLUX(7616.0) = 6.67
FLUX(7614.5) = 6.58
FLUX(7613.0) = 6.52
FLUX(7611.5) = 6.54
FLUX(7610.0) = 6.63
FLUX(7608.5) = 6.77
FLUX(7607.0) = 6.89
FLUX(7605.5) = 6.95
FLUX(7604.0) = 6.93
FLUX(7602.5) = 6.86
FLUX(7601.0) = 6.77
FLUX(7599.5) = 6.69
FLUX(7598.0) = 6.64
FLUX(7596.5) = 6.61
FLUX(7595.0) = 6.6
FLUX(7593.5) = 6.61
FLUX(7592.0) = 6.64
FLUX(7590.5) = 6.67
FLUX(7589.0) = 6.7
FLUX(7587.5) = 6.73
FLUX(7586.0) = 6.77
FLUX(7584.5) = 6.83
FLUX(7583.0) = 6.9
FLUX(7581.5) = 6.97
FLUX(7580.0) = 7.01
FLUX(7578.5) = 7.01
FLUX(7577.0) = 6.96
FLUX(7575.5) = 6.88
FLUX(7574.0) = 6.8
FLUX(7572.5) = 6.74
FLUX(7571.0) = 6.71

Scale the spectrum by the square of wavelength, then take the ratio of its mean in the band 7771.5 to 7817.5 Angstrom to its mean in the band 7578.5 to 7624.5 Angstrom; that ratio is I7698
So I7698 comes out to 1.03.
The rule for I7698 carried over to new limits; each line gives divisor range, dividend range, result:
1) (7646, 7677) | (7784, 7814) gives 1.03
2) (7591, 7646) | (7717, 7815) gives 1.03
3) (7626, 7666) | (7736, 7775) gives 1.01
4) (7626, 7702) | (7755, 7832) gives 1.04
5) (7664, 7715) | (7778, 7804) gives 1.04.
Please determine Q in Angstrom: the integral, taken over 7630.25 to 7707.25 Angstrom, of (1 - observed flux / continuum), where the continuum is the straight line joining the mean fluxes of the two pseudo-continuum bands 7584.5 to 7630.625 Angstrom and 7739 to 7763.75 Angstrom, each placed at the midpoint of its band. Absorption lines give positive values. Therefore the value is 0.5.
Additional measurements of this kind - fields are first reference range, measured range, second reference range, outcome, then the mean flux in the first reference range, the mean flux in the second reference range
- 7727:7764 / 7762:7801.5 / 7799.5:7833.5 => -0.8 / 6.62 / 6.53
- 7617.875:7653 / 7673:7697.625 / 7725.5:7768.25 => 0.9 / 6.8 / 6.64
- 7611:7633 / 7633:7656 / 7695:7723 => -0.2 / 6.72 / 6.74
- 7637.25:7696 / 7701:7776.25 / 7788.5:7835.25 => -1.7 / 6.58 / 6.56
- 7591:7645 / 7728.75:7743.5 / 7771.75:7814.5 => 0.2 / 6.76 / 6.63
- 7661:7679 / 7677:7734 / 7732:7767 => -1.2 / 6.53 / 6.58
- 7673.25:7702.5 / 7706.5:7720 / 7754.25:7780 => -0.5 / 6.49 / 6.75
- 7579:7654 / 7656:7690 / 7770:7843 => 1.1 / 6.76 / 6.63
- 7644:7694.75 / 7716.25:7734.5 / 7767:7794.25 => -0.7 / 6.55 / 6.74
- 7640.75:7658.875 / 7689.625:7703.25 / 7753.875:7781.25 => 0.4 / 6.68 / 6.75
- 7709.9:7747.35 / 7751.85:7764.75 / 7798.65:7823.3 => -0.1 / 6.74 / 6.43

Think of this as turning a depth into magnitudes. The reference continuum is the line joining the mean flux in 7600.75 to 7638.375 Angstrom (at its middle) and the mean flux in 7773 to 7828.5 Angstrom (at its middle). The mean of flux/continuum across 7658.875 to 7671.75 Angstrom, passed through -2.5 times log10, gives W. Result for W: 0.028 mag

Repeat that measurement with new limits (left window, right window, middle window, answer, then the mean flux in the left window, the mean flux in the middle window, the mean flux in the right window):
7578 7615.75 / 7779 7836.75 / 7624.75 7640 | -0.02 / 6.75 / 6.84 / 6.59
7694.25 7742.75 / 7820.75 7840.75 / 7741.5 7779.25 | 0.01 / 6.72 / 6.67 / 6.68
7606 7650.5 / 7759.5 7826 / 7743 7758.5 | 0.01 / 6.77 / 6.56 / 6.61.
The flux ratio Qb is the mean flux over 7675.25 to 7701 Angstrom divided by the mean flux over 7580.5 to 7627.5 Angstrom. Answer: 0.96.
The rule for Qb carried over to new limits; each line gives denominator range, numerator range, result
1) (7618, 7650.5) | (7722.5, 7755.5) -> 0.98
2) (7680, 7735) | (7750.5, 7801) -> 1.00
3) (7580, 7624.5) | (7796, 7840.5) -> 0.97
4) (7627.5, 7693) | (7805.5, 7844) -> 0.99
